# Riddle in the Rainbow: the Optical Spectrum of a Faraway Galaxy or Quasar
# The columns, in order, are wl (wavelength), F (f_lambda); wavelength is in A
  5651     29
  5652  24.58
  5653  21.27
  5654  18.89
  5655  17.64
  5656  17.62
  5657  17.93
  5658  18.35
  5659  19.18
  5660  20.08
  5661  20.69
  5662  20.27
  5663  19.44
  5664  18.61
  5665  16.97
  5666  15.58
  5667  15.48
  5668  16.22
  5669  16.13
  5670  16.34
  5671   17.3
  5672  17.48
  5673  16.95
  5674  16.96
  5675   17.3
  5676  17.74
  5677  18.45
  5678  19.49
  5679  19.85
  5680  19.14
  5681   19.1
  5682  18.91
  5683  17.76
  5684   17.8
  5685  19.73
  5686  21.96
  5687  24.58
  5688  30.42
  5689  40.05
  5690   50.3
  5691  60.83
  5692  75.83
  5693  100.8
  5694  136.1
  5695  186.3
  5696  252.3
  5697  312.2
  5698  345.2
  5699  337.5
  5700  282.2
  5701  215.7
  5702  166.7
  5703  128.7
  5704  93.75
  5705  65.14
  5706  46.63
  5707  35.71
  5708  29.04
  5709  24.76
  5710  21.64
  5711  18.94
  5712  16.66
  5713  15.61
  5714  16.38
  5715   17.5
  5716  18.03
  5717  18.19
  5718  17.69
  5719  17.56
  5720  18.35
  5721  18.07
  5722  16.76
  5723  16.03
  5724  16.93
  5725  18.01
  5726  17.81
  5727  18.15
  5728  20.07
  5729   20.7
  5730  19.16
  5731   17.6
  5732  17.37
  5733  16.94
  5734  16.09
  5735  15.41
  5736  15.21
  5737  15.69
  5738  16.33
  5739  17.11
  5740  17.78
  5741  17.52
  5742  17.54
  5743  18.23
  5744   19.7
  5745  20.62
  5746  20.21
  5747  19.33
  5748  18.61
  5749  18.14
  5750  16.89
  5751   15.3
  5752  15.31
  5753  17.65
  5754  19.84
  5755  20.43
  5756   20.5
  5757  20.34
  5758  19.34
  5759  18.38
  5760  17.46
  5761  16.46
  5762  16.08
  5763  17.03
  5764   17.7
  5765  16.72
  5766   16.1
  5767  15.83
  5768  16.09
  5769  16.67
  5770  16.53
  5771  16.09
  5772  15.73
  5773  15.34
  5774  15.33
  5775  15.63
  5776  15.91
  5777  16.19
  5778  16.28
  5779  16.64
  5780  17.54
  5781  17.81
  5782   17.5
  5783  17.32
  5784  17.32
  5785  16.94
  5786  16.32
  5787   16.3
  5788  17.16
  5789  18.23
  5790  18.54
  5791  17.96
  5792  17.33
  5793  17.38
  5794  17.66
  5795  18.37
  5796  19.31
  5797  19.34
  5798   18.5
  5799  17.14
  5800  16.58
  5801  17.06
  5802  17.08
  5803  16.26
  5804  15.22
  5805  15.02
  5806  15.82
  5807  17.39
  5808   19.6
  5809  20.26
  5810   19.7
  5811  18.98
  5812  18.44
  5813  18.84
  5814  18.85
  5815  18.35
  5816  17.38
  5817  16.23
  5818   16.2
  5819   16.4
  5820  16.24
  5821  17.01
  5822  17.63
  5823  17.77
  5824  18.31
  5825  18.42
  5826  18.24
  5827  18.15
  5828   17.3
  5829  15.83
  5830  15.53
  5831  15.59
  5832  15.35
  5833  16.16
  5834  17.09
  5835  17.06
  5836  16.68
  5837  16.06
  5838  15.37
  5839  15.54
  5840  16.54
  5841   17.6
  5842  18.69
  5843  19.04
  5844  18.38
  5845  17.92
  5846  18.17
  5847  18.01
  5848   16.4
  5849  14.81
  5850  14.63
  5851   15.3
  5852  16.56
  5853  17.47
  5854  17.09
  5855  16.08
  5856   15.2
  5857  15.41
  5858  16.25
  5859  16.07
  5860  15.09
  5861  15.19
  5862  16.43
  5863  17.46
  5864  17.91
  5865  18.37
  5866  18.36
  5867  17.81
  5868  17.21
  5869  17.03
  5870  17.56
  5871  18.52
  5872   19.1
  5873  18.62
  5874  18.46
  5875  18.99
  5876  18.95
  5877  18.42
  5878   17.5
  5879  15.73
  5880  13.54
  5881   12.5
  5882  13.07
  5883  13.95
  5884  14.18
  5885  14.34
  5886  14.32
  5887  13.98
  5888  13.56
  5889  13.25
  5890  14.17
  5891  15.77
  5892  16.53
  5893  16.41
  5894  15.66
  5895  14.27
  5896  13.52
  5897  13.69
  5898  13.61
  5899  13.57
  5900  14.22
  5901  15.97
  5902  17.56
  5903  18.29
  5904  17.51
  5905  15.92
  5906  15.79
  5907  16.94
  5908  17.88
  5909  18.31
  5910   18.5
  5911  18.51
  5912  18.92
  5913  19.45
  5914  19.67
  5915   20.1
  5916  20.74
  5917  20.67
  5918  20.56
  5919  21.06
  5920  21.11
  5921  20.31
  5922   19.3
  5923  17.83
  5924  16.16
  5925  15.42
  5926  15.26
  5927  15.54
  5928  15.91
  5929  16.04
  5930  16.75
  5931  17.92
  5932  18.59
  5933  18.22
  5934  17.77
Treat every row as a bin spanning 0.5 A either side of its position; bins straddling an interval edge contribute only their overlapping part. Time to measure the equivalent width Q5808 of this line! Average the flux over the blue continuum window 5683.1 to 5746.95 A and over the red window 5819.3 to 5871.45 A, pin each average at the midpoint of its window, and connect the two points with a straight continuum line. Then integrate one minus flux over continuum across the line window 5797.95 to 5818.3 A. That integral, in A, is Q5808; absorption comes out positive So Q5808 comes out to 7.93 A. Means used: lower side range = 59.1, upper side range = 16.9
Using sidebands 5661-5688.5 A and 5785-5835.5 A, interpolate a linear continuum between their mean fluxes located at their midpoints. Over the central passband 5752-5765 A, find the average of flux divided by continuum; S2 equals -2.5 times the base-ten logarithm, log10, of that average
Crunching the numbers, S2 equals -0.02 mag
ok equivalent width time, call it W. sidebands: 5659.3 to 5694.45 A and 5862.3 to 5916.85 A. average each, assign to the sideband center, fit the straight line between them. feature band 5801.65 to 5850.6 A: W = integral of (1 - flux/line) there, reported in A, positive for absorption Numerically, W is 7.3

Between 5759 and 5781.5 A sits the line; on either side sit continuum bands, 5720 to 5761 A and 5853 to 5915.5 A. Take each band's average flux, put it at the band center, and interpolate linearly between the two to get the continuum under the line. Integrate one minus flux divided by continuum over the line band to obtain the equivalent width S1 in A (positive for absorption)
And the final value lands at 1.5 A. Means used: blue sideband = 18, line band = 16.5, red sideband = 16.4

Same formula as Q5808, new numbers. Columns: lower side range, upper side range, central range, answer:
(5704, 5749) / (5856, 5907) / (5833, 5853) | 0.5 A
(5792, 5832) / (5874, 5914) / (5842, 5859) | 0.0 A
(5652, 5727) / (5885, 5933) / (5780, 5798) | 9.3 A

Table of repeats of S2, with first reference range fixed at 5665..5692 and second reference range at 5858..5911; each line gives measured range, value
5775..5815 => 0.10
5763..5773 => 0.23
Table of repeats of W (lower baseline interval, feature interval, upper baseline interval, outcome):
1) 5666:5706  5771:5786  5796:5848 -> 8.48 A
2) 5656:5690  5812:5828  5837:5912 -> -0.29 A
